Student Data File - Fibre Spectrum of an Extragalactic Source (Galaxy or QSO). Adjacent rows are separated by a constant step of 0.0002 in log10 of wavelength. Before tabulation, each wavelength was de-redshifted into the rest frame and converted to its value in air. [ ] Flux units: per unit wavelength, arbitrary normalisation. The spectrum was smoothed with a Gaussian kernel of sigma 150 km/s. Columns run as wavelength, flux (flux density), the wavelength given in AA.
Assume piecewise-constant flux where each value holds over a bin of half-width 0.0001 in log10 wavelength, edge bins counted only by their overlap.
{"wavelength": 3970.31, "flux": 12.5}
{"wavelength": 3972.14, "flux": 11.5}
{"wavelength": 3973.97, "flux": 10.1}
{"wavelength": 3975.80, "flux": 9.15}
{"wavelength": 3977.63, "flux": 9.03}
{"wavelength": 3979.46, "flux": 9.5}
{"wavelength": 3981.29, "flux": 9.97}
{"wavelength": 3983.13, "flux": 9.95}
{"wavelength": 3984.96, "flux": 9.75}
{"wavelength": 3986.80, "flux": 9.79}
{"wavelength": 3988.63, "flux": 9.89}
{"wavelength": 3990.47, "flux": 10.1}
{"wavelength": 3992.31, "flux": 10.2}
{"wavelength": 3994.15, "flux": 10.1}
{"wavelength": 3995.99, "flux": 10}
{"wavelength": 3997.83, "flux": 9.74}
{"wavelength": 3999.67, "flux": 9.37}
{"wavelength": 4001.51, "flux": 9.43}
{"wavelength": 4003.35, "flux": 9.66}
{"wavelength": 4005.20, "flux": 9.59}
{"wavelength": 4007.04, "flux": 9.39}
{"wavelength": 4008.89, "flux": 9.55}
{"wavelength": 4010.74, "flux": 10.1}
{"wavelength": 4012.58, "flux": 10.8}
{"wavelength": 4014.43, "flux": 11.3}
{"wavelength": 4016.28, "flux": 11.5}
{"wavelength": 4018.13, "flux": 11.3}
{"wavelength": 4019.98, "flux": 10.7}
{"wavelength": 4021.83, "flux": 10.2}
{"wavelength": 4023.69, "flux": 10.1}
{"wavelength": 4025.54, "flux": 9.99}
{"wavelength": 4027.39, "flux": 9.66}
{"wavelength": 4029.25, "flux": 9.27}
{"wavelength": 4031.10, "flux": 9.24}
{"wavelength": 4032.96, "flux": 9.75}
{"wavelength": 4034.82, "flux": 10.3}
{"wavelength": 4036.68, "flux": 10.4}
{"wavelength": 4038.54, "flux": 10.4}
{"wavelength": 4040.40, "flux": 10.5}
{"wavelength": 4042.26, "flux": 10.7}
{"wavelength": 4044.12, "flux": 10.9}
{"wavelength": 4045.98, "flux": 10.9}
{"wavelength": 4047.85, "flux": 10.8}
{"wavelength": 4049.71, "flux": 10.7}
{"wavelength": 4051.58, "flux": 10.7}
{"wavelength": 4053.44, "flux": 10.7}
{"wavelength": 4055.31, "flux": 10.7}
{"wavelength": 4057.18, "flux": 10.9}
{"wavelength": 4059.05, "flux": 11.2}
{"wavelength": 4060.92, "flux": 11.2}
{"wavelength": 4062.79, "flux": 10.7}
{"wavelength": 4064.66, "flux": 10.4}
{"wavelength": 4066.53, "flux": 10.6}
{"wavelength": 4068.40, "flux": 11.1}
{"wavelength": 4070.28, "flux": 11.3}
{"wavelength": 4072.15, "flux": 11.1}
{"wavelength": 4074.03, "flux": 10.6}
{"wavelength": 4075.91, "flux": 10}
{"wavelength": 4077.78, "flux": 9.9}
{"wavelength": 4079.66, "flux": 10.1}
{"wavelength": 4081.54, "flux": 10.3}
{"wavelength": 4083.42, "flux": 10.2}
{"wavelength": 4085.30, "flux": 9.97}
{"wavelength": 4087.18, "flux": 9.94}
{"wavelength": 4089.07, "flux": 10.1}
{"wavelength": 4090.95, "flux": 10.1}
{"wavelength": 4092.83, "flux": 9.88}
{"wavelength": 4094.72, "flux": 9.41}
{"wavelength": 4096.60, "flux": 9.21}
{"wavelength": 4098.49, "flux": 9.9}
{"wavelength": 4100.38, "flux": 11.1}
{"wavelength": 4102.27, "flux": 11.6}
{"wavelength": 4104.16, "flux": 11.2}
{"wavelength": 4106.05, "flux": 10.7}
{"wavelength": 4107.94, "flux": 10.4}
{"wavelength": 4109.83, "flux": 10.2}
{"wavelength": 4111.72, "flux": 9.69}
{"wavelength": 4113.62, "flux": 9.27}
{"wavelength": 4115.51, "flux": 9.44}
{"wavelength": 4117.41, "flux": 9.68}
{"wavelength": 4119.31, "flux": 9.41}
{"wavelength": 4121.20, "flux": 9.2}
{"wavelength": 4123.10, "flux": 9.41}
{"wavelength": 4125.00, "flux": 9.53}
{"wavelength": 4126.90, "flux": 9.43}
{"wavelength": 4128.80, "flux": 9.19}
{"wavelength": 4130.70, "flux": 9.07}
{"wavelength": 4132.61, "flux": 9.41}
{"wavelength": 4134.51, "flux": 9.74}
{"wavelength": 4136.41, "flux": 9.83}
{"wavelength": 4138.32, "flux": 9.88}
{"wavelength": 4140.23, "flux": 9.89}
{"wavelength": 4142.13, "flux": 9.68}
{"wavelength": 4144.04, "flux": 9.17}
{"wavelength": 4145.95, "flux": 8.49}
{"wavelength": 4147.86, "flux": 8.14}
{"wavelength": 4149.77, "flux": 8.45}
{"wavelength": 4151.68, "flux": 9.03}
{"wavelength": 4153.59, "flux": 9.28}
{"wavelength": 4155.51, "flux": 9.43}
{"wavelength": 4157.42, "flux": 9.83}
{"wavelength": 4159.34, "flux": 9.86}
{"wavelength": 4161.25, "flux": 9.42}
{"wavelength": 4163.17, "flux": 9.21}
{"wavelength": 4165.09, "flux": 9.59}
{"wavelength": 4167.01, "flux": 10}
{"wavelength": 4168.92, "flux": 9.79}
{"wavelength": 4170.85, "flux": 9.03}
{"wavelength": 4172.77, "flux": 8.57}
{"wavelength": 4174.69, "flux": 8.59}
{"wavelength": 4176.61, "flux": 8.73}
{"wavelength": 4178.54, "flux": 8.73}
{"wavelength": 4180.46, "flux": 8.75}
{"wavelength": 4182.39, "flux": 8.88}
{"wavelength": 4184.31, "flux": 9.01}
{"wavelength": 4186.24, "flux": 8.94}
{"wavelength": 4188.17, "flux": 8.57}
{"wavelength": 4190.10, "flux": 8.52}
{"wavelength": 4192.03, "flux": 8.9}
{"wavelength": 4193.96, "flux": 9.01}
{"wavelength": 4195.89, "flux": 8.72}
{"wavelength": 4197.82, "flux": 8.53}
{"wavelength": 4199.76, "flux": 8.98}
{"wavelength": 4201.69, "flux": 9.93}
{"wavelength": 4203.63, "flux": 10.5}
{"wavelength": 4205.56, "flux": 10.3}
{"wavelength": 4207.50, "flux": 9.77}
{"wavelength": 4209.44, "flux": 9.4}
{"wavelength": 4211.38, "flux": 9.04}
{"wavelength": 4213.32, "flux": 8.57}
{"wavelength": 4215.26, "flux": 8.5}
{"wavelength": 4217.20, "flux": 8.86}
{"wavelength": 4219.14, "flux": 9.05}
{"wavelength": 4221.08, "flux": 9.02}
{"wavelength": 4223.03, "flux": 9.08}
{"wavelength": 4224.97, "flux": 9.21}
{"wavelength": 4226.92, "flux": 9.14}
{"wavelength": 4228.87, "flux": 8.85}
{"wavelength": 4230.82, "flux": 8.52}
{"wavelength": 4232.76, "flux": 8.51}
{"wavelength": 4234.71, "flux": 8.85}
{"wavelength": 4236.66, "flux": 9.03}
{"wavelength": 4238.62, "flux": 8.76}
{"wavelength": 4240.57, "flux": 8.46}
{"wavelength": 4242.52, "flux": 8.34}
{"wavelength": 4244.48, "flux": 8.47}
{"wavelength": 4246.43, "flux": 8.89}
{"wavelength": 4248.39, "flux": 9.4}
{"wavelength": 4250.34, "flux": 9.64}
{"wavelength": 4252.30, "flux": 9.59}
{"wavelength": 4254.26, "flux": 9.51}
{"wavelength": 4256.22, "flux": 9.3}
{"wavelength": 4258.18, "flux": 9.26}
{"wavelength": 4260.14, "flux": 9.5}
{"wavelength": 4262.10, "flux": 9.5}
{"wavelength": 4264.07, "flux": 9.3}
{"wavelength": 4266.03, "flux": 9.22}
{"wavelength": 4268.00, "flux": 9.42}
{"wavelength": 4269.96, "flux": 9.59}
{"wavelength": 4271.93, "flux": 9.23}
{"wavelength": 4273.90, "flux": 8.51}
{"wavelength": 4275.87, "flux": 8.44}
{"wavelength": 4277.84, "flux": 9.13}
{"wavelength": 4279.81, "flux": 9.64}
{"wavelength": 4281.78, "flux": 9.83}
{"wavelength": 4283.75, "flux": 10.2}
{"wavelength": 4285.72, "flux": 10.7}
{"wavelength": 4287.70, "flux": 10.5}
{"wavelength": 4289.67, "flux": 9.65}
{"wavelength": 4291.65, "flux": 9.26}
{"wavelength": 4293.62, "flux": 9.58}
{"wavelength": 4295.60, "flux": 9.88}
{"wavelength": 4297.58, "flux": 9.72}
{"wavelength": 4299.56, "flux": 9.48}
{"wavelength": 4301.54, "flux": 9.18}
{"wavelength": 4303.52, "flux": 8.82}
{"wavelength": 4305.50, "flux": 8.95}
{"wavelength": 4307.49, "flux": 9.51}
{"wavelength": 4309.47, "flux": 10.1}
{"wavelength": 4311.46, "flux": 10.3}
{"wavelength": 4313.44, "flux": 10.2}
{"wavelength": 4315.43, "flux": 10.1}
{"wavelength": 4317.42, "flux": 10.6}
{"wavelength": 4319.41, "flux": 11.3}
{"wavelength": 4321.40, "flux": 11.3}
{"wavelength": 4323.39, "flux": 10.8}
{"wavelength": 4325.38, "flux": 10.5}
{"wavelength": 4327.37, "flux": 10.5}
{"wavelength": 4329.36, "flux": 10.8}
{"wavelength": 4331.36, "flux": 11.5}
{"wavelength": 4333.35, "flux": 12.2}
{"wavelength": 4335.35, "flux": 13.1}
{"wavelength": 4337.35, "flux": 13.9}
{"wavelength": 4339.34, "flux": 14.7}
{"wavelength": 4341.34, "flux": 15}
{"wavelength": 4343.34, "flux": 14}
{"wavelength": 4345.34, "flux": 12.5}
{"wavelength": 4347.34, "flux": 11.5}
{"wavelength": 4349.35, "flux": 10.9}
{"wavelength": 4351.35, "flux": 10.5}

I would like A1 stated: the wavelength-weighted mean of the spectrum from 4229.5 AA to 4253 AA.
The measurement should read 8.86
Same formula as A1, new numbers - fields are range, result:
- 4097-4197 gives 9.41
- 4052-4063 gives 10.9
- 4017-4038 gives 10.1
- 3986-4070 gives 10.3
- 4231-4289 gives 9.26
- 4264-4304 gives 9.5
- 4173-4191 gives 8.74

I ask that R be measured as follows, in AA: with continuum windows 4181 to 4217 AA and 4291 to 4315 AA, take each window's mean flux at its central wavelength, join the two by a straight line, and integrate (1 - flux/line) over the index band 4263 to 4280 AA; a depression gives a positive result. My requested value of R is 0.55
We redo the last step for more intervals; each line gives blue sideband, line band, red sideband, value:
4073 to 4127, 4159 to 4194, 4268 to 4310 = 2.7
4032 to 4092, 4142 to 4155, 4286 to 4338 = 2.0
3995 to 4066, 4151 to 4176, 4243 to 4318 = 1.4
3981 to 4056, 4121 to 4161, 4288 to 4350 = 4.5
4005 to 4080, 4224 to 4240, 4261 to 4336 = 2.0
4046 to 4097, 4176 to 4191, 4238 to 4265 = 1.4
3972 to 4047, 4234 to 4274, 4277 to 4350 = 5.7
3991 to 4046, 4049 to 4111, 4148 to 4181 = -4.7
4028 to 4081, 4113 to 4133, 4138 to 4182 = 0.6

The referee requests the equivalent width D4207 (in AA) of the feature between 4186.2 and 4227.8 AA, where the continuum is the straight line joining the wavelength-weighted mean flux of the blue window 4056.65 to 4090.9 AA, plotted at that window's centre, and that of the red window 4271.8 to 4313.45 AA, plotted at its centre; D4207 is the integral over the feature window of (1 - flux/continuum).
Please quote 3.4 AA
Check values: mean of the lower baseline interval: 10.5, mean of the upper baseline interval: 9.58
